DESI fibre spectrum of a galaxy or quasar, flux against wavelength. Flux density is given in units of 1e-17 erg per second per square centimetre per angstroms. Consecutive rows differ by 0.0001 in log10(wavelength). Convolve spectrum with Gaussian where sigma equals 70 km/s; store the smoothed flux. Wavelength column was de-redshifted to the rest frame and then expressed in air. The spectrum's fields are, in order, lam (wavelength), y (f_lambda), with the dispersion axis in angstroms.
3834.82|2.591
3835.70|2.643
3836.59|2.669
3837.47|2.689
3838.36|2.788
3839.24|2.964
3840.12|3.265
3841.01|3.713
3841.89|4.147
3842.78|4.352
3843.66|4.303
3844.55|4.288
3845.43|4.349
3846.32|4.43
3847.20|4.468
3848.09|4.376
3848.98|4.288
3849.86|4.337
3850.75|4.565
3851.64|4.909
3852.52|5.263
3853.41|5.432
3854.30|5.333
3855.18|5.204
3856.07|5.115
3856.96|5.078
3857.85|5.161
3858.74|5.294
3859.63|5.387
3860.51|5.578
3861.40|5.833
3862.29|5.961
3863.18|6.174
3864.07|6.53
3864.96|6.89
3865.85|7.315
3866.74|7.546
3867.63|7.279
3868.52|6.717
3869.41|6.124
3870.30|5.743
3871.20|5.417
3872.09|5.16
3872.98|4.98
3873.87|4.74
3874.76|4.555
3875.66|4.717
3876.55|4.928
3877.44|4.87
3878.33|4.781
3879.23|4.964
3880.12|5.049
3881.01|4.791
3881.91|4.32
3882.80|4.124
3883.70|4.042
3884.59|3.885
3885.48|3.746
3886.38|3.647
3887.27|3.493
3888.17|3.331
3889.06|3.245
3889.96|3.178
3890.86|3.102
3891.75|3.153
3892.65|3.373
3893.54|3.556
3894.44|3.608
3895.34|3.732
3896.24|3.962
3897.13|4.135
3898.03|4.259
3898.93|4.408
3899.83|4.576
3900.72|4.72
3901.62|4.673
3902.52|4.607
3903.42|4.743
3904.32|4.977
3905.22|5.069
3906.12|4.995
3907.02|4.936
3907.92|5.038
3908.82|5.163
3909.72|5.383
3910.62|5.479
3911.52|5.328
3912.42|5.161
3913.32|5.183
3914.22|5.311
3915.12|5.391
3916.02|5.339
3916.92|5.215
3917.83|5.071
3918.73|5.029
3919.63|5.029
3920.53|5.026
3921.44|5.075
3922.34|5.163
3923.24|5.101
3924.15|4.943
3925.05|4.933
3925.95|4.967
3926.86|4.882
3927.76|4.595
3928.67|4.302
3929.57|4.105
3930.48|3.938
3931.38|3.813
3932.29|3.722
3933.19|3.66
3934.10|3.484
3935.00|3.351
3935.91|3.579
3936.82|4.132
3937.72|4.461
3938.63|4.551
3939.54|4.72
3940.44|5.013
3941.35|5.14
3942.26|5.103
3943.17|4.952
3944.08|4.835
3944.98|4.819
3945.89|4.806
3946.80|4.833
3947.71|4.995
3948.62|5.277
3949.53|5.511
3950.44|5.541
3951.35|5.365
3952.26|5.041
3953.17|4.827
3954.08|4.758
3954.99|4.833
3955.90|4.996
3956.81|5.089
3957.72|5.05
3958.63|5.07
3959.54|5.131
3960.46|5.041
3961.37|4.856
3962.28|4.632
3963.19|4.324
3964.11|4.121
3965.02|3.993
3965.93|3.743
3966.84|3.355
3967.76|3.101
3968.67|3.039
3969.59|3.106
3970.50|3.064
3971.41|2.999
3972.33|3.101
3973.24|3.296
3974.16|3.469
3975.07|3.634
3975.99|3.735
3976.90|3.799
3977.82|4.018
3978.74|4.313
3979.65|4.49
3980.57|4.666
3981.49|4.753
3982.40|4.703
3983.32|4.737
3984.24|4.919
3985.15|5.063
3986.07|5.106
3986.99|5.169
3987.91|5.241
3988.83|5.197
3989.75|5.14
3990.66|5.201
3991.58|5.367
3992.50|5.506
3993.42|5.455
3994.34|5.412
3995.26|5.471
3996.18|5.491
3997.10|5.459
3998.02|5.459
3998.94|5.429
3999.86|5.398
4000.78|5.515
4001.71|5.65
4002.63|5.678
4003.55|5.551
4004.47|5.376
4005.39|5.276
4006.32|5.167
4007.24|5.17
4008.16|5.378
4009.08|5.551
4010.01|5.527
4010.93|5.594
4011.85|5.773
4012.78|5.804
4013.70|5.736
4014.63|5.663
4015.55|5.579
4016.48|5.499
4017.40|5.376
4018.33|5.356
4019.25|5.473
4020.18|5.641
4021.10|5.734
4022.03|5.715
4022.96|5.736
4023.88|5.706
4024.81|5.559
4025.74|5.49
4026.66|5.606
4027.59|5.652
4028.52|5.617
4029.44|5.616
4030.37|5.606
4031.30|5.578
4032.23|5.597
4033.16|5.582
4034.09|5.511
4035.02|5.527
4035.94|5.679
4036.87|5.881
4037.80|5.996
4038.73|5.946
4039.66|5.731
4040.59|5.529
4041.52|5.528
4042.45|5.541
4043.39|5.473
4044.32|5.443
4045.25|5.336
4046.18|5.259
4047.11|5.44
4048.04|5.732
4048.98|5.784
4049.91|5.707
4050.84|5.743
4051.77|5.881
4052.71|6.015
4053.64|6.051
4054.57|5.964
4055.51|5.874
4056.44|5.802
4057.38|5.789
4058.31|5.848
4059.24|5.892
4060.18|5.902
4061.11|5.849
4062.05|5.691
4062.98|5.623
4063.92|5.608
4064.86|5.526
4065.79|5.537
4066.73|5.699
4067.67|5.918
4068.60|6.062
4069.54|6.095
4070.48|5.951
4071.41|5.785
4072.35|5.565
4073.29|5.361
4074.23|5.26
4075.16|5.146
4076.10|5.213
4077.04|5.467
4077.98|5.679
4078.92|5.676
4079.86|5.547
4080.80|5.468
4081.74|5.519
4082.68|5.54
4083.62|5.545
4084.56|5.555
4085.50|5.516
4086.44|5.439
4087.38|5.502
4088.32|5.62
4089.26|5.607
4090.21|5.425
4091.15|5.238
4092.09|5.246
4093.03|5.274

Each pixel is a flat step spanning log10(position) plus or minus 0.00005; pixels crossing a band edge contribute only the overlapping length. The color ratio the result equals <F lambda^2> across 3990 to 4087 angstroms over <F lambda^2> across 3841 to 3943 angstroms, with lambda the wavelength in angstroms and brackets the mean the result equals 1.3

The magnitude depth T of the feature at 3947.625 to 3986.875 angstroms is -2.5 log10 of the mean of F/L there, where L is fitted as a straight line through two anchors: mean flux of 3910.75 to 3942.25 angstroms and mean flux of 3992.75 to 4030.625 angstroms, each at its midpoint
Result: 0.16 mag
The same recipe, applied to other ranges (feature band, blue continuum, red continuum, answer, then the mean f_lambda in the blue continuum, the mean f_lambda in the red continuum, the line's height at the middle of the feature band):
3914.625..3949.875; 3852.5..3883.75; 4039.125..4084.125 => 0.18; 5.47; 5.66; 5.53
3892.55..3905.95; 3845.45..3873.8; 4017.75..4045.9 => 0.27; 5.52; 5.61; 5.54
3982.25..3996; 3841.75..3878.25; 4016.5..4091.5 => 0.07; 5.3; 5.63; 5.52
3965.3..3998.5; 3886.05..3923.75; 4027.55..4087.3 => 0.16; 4.55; 5.65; 5.11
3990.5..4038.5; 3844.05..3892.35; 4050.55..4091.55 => -0.02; 4.94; 5.66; 5.46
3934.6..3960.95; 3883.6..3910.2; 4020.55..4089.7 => -0.05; 4.16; 5.65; 4.64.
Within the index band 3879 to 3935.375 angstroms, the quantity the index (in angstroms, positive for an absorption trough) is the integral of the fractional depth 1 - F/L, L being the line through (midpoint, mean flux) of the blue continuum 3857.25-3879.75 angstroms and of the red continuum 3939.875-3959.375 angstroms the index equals 9.7 angstroms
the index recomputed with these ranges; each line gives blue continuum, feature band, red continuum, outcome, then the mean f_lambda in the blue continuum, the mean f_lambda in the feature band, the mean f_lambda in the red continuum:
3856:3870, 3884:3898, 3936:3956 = 5.3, 6.15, 3.57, 4.91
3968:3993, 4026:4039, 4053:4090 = -1.5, 4.32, 5.67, 5.66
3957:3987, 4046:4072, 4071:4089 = -2.8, 4.16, 5.79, 5.5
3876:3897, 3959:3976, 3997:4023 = 4.1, 3.96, 3.78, 5.52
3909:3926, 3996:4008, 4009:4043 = 0.2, 5.17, 5.43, 5.63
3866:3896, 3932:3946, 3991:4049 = 1.6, 4.56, 4.4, 5.55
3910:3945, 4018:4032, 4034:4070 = -0.2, 4.72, 5.61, 5.73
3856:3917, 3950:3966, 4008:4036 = 1.3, 4.9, 4.83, 5.6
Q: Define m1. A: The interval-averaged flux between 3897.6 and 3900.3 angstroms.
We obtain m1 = 4.42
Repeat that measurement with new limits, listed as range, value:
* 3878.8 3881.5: 4.93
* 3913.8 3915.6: 5.36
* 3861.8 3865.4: 6.38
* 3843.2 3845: 4.31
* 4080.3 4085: 5.53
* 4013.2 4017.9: 5.57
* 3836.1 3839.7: 2.78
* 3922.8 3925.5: 4.99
